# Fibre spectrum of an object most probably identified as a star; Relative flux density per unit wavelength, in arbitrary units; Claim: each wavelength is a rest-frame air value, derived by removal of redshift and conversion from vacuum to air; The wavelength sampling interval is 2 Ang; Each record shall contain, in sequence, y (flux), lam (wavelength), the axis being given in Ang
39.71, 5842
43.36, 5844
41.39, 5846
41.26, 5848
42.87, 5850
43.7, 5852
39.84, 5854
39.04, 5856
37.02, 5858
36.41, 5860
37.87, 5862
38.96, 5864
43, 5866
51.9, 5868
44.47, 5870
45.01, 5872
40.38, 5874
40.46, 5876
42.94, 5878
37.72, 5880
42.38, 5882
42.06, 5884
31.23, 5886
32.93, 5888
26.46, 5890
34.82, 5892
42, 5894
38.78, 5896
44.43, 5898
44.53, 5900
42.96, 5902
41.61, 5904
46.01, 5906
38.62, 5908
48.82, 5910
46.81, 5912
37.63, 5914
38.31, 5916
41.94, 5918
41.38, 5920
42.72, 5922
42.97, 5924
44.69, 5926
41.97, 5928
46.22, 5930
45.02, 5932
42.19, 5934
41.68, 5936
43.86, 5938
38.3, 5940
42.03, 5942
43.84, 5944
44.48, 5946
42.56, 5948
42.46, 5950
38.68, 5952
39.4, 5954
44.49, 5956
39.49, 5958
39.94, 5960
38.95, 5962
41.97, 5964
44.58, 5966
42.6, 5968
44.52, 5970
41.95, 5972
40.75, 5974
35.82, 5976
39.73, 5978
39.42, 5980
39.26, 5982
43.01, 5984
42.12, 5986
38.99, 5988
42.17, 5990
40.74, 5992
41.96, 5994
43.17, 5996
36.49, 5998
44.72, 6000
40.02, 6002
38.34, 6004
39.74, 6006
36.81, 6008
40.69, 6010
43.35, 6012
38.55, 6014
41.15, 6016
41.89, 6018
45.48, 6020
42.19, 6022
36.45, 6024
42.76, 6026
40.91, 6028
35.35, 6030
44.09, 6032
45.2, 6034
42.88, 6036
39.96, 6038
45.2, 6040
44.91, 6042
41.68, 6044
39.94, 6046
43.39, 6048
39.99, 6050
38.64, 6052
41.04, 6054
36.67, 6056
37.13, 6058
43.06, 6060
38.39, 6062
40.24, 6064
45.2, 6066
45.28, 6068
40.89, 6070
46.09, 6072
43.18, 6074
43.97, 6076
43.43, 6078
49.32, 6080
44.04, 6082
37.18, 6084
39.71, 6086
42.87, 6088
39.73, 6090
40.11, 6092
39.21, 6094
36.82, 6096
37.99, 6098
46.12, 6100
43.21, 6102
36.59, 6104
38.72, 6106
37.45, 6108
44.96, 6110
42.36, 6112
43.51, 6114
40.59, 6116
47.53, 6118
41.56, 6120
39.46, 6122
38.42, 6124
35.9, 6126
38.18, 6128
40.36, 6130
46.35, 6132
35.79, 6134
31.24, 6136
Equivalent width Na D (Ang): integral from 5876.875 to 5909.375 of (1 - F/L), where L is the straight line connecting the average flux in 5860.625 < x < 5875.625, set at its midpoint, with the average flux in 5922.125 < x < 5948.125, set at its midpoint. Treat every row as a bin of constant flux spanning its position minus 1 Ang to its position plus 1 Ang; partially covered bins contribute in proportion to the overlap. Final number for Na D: 2.6 Ang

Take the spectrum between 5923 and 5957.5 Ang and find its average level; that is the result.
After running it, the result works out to 42.6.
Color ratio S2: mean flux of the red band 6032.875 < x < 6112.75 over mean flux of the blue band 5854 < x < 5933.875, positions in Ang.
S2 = 1.0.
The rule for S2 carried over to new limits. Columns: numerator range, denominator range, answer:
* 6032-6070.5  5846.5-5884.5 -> 1.01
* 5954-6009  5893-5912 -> 0.94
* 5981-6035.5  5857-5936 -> 0.99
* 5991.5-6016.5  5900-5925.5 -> 0.95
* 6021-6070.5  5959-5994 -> 1.01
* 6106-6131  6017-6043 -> 0.97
